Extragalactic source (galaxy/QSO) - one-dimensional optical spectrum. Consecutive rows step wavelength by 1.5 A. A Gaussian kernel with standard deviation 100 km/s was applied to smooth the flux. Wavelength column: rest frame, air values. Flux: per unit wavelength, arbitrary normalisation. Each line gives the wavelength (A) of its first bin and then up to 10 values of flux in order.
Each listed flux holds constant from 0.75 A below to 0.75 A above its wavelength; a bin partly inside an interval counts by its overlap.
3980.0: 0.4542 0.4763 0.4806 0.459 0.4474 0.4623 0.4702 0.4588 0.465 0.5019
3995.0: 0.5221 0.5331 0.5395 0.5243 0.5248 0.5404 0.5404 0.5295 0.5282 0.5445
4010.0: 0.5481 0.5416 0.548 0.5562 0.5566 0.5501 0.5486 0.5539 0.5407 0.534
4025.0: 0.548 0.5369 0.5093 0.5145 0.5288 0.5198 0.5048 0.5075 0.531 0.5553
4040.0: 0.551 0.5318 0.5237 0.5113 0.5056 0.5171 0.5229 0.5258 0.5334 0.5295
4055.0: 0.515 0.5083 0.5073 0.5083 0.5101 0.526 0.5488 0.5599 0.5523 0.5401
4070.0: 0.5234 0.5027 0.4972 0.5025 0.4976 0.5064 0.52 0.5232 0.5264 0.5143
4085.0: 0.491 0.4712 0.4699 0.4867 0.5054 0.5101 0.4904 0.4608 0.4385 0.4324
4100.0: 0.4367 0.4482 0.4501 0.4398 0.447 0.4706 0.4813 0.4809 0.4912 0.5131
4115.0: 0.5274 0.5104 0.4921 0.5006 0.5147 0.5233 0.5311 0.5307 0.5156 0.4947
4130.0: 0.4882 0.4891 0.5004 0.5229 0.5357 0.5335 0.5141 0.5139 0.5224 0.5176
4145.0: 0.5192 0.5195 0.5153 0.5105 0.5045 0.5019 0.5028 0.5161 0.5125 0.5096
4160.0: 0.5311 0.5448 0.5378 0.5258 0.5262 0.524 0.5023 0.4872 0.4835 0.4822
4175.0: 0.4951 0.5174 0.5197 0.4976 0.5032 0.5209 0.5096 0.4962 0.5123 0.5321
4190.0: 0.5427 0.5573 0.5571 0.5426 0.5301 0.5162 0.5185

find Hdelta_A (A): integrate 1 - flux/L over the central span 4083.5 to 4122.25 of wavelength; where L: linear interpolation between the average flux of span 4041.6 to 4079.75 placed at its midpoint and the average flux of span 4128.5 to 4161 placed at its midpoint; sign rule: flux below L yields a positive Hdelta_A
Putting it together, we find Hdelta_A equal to 2.8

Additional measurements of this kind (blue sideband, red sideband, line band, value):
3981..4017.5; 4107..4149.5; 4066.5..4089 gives 0.1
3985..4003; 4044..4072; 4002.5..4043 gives -2.2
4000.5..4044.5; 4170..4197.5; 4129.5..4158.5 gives 0.5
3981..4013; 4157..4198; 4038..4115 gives 1.5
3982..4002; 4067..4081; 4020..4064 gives -1.7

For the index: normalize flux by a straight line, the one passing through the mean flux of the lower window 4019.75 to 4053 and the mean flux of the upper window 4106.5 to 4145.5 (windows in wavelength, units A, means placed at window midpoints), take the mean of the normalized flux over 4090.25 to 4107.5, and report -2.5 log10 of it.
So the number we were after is 0.12 mag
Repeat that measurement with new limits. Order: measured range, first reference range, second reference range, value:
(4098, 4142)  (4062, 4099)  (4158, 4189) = 0.027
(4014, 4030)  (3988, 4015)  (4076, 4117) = -0.056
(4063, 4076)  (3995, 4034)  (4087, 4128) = -0.043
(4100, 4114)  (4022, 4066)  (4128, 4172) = 0.115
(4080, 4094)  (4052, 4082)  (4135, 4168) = 0.046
